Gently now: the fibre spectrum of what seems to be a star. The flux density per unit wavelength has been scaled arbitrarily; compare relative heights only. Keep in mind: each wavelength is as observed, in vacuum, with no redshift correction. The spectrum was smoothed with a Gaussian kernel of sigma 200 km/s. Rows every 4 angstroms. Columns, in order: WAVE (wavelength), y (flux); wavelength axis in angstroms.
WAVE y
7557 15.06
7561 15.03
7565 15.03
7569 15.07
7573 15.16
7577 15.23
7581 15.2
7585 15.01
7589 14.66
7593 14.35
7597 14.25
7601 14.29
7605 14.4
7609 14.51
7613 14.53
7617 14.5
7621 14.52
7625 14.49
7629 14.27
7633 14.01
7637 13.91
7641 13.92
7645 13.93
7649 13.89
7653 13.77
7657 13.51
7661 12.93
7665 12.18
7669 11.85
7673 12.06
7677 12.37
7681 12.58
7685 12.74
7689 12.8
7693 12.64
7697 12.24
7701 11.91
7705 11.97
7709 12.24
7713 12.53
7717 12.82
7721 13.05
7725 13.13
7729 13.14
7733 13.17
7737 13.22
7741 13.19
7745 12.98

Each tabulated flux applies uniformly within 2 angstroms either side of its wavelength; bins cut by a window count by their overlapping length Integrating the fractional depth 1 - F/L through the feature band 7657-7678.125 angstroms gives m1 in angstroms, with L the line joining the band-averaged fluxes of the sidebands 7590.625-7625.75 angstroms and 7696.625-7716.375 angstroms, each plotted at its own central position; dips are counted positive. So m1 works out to 1.1 angstroms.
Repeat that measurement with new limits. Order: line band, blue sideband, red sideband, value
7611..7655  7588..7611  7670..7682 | -2.26 angstroms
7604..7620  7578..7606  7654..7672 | -0.48 angstroms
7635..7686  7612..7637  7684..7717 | 1.42 angstroms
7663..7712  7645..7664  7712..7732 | 3.45 angstroms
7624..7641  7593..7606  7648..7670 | -0.65 angstroms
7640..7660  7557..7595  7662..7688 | -1.15 angstroms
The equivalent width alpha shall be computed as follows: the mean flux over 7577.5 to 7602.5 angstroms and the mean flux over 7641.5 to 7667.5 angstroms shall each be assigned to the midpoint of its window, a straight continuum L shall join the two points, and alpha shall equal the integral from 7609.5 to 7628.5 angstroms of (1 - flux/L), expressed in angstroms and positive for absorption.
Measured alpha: -0.55 angstroms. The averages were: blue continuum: 14.7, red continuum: 13.4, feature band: 14.5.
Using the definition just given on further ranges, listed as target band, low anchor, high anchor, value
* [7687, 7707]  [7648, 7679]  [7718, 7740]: 1.0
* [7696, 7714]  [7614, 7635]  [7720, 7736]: 1.7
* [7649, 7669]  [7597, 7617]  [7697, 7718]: 0.4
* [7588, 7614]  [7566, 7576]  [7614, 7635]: 0.5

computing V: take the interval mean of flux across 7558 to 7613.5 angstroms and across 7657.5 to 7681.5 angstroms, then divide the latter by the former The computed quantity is 0.8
